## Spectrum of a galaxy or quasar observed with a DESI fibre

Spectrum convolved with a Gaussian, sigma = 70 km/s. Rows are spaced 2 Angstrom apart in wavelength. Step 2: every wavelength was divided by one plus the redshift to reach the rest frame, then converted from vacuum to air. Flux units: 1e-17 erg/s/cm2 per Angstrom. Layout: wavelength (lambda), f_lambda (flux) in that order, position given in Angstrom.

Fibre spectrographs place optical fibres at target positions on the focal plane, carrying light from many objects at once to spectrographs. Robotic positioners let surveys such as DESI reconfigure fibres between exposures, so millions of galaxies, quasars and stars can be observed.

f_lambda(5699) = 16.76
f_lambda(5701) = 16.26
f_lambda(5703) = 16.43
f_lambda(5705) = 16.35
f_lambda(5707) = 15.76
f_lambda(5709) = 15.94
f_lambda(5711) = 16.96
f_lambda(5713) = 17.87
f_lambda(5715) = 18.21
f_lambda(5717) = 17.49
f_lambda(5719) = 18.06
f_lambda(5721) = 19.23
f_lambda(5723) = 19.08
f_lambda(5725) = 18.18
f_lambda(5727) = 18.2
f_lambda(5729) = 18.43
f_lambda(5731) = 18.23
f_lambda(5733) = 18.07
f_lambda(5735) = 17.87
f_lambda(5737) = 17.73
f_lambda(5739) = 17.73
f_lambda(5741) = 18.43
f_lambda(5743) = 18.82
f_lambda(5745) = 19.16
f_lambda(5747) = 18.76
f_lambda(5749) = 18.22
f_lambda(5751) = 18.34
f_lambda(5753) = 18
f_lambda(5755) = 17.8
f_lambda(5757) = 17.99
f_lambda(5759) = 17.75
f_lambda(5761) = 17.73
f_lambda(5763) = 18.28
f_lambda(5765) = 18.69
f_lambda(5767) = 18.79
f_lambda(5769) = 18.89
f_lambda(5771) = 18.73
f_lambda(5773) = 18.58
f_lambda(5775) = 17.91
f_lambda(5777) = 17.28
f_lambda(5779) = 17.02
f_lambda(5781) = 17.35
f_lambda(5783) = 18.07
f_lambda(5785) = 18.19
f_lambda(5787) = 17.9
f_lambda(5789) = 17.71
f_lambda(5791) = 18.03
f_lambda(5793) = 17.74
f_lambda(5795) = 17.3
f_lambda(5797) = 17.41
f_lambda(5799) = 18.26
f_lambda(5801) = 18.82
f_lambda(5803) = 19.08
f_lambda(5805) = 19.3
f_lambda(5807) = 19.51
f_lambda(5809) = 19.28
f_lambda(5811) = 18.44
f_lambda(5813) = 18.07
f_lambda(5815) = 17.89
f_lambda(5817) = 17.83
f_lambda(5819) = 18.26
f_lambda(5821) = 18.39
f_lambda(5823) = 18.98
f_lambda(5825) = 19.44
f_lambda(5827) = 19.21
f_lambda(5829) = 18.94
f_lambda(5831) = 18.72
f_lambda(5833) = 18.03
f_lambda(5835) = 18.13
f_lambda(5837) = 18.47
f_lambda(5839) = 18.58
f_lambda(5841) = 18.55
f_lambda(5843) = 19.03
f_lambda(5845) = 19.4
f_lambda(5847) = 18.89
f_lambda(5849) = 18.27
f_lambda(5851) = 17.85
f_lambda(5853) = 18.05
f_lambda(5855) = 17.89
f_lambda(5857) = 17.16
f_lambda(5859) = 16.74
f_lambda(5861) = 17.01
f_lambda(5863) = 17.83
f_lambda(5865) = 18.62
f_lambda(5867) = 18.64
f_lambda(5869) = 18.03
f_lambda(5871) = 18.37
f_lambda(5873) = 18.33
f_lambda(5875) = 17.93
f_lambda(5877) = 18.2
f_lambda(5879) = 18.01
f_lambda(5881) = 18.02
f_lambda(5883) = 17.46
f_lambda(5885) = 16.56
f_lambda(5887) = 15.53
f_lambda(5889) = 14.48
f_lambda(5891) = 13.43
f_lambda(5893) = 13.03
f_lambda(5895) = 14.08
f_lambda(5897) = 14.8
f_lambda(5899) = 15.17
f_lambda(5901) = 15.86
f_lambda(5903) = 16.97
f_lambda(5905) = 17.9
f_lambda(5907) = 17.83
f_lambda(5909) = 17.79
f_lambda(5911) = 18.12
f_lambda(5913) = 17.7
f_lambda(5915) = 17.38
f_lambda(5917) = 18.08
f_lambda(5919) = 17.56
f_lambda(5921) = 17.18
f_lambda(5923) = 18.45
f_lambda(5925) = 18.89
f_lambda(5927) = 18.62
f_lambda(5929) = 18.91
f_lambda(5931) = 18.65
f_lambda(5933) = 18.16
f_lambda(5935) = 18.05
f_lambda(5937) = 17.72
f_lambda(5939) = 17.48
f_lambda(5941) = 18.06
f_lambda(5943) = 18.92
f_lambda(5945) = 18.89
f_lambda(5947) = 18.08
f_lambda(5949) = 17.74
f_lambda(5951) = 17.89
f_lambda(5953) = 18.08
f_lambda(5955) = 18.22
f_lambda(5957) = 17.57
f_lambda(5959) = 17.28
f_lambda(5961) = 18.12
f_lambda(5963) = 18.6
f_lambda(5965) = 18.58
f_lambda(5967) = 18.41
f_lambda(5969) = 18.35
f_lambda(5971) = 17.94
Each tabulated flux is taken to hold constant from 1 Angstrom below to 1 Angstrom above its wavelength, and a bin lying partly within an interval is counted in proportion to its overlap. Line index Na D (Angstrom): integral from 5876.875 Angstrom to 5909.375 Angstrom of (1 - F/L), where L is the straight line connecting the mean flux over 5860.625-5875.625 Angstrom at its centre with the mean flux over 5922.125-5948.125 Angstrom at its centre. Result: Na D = 3.8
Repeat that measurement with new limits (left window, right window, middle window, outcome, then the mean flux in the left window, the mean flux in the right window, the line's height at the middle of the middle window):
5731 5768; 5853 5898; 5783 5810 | -0.95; 18.2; 16.9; 17.7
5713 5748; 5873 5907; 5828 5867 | -3.39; 18.3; 16.2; 16.8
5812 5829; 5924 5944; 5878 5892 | 1.68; 18.5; 18.3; 18.4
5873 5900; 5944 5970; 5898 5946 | -2.17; 16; 18.1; 17.1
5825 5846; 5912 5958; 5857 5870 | 0.56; 18.7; 18.1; 18.6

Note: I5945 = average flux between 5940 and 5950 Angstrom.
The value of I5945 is 18.3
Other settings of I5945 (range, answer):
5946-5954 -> 17.9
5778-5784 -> 17.5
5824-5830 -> 19.2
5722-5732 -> 18.4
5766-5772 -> 18.8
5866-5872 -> 18.3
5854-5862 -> 17.2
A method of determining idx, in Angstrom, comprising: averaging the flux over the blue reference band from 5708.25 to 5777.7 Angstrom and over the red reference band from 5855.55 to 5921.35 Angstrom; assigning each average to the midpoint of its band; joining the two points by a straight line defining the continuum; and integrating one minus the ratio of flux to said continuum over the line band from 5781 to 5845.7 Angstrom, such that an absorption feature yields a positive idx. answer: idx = -3.17 Angstrom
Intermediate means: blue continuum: 18.2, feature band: 18.4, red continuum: 17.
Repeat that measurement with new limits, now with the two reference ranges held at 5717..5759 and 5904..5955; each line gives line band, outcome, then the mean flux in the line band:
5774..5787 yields 0.42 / 17.7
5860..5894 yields 2.09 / 17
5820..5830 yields -0.44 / 19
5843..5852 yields -0.24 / 18.6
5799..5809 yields -0.48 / 19.1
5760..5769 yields -0.09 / 18.4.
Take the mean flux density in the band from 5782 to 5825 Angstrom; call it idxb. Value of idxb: 18.3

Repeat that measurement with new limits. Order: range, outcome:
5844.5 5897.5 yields 17.1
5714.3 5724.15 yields 18.4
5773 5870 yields 18.2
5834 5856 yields 18.5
